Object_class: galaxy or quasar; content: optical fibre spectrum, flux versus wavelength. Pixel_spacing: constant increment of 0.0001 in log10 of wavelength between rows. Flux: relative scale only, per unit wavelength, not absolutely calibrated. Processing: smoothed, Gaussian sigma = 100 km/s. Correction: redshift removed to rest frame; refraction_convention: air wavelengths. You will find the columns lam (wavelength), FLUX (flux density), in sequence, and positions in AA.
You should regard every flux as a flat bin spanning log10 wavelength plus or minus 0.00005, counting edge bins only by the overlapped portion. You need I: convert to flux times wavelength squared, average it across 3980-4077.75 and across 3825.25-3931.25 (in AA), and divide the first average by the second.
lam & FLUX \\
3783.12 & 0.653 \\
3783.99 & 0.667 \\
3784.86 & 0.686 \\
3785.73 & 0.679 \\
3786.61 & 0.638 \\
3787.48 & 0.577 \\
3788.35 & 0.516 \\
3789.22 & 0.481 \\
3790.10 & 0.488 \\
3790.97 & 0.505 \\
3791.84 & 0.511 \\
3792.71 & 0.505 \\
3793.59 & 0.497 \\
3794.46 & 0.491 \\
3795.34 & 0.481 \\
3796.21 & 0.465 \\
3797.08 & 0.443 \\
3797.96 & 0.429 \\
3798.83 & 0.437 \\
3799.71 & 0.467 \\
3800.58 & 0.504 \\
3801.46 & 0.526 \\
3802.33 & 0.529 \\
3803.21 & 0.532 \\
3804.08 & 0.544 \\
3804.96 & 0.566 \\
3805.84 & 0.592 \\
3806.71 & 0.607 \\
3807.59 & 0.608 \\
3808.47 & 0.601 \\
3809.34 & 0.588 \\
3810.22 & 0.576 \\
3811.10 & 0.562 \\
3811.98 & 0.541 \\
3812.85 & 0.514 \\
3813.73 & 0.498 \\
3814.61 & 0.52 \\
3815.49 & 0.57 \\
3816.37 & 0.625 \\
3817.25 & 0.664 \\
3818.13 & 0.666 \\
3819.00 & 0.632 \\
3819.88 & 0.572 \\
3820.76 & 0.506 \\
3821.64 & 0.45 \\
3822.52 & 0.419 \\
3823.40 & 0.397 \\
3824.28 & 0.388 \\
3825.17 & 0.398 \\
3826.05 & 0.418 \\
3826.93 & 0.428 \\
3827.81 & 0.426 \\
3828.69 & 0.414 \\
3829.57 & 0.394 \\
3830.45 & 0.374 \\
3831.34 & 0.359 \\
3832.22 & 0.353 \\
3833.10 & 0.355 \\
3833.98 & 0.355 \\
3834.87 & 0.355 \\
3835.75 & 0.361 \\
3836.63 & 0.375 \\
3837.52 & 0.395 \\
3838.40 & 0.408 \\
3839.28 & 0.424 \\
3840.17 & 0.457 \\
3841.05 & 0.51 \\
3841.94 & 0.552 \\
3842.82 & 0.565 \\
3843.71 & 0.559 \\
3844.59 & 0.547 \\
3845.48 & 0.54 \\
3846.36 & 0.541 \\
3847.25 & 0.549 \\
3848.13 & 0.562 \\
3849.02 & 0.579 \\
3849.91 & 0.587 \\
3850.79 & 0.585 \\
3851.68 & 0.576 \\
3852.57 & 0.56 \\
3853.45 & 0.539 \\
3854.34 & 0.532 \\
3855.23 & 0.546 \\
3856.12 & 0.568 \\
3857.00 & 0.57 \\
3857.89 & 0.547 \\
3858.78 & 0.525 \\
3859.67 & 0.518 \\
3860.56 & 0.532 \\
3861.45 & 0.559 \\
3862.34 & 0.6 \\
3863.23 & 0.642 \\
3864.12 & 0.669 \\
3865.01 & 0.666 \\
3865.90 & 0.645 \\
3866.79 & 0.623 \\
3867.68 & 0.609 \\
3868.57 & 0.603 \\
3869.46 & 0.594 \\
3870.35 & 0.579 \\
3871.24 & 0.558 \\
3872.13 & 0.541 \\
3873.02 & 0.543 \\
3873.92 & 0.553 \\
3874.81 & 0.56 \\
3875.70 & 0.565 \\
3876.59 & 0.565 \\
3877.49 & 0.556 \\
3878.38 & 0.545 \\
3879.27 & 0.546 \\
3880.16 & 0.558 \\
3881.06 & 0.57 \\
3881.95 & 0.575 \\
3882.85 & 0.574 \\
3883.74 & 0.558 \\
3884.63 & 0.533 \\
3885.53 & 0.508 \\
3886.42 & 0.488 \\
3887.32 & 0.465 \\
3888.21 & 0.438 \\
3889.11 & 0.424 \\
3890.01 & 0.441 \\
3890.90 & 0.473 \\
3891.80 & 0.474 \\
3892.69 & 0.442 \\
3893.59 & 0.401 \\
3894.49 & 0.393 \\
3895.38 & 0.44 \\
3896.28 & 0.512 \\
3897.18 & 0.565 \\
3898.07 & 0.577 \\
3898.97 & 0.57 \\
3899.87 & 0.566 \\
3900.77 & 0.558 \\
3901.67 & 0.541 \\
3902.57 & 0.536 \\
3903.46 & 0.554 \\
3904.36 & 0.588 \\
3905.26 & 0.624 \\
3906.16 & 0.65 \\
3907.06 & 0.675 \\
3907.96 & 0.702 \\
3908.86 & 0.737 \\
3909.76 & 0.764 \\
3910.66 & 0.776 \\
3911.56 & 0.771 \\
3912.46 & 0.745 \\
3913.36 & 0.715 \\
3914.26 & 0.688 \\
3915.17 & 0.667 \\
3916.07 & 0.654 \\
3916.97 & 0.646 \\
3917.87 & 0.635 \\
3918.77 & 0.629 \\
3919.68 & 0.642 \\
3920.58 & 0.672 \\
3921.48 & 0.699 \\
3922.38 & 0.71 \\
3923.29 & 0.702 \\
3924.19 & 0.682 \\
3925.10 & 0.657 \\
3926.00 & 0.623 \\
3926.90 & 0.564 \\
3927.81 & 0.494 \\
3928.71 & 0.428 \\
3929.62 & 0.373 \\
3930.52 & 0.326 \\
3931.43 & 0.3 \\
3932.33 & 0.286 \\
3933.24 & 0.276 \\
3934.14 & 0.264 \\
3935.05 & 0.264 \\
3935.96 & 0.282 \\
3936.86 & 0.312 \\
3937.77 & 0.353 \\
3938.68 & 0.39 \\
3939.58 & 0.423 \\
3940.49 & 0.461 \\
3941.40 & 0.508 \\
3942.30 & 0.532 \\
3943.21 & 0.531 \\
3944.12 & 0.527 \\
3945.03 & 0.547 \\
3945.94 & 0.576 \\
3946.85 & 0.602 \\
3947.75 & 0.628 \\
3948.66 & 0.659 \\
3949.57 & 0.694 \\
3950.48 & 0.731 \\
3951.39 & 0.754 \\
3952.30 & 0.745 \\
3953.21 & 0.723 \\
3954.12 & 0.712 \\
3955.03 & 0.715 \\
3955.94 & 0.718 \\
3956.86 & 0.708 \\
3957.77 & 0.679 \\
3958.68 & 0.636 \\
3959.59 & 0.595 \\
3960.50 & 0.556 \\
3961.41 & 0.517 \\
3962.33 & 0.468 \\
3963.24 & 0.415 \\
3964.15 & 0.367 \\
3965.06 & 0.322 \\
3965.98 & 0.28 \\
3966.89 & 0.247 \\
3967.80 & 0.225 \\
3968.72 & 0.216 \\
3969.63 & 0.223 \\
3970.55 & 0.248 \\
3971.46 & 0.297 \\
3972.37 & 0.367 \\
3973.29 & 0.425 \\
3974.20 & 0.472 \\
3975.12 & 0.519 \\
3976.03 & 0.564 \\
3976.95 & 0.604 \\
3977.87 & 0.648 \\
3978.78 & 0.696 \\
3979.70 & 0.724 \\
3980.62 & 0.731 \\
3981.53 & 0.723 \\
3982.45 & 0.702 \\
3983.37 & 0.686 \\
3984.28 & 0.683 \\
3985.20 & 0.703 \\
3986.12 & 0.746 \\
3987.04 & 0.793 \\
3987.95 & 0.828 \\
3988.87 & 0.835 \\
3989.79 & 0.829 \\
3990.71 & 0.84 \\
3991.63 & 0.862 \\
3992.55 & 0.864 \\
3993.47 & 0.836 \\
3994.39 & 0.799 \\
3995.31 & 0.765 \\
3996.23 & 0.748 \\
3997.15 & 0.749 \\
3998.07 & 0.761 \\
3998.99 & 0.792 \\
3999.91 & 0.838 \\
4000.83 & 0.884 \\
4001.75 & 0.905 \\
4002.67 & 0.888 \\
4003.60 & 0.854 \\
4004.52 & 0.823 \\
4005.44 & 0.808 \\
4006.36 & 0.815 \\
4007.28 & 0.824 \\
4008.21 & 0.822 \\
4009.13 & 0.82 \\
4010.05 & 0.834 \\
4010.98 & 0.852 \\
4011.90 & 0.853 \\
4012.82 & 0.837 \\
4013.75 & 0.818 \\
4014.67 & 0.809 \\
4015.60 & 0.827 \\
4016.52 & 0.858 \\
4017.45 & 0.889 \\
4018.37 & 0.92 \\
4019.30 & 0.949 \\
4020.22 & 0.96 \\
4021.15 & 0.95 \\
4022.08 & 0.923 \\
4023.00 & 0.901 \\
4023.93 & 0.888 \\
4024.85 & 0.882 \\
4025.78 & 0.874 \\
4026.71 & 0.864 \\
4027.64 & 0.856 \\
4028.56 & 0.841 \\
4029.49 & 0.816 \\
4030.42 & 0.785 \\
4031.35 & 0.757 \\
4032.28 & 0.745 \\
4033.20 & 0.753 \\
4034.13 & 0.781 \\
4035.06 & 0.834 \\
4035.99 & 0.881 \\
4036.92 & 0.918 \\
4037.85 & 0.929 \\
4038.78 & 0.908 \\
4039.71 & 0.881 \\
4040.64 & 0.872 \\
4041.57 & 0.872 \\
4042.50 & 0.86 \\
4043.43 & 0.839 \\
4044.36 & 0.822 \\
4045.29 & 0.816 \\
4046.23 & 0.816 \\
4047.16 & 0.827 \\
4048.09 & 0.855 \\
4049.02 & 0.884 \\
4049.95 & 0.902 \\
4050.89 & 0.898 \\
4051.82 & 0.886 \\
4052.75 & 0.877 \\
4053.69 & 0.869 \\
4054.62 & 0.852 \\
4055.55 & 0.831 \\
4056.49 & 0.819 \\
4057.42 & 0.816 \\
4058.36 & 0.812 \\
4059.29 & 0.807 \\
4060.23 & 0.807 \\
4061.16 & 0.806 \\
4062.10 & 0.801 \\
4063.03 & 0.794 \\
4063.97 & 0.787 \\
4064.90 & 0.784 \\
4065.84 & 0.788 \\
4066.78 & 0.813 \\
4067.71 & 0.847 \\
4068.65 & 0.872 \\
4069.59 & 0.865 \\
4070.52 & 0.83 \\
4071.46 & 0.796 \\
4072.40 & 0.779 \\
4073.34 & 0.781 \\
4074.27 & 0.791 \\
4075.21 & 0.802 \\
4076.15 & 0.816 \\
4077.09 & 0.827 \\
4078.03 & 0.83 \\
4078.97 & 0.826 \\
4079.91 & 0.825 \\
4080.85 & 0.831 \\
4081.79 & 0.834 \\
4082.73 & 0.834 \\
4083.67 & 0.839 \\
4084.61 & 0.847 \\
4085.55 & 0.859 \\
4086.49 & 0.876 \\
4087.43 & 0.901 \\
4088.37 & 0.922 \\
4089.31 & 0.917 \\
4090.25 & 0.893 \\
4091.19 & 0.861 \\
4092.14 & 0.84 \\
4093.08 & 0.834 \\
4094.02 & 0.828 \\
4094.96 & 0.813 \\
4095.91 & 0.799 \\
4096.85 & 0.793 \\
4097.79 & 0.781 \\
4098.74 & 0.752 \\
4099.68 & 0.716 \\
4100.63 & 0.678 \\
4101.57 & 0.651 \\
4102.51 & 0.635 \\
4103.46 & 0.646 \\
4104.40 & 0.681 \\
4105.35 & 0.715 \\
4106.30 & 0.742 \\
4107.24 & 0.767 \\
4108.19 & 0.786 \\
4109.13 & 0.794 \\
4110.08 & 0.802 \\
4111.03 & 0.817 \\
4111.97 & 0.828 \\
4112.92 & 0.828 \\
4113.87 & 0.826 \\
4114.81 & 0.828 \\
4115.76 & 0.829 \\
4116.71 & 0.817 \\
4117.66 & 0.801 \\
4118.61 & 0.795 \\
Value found 1.6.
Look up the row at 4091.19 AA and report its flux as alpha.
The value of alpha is 0.861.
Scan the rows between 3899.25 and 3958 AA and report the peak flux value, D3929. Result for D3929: 0.776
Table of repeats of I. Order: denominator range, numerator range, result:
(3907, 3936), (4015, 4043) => 1.58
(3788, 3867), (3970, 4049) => 1.69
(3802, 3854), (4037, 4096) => 1.89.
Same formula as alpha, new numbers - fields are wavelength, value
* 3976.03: 0.564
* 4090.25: 0.893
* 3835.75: 0.361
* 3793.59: 0.497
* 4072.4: 0.779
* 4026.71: 0.864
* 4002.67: 0.888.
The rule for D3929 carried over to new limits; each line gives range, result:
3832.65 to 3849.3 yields 0.579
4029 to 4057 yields 0.929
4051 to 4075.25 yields 0.886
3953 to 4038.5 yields 0.96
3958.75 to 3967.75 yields 0.595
